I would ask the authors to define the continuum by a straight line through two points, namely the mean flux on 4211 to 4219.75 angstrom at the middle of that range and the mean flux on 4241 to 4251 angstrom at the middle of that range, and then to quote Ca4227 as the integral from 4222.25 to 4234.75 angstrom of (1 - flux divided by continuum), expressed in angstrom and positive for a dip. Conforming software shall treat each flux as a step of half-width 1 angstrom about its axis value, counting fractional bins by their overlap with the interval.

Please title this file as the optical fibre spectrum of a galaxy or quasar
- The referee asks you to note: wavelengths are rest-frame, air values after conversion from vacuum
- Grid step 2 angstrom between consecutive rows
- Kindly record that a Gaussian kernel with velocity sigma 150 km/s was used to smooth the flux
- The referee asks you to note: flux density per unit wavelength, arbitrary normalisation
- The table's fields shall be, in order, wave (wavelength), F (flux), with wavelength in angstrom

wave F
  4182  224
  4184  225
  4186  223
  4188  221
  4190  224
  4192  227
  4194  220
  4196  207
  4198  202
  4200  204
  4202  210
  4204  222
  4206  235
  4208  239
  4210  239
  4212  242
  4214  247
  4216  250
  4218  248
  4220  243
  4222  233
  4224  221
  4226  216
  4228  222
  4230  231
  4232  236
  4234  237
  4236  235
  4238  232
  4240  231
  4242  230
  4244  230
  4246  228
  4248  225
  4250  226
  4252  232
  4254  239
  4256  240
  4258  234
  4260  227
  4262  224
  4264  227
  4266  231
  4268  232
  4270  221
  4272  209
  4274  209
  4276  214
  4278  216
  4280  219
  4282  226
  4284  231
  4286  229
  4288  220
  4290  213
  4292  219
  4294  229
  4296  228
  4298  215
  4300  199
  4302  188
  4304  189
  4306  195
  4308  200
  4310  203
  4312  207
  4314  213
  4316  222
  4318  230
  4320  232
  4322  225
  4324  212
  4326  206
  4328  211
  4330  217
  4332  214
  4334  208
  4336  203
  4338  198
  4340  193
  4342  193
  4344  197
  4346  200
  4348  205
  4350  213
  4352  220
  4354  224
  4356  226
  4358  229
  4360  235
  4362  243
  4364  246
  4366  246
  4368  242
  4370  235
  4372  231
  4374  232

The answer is 0.58 angstrom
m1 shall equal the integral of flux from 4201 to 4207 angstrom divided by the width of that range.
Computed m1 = 222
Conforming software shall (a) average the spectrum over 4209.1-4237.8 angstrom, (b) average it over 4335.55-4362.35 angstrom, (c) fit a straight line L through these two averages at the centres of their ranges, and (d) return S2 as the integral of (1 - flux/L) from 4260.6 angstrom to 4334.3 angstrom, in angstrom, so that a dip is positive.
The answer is 2.0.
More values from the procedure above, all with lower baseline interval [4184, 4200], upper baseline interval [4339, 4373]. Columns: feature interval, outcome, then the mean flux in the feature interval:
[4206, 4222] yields -1.8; 243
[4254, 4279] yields -0.5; 224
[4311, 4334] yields 0.5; 217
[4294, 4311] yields 1.3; 204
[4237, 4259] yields -1.3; 232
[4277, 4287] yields -0.2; 224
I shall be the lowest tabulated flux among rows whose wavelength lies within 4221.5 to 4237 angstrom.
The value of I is 216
